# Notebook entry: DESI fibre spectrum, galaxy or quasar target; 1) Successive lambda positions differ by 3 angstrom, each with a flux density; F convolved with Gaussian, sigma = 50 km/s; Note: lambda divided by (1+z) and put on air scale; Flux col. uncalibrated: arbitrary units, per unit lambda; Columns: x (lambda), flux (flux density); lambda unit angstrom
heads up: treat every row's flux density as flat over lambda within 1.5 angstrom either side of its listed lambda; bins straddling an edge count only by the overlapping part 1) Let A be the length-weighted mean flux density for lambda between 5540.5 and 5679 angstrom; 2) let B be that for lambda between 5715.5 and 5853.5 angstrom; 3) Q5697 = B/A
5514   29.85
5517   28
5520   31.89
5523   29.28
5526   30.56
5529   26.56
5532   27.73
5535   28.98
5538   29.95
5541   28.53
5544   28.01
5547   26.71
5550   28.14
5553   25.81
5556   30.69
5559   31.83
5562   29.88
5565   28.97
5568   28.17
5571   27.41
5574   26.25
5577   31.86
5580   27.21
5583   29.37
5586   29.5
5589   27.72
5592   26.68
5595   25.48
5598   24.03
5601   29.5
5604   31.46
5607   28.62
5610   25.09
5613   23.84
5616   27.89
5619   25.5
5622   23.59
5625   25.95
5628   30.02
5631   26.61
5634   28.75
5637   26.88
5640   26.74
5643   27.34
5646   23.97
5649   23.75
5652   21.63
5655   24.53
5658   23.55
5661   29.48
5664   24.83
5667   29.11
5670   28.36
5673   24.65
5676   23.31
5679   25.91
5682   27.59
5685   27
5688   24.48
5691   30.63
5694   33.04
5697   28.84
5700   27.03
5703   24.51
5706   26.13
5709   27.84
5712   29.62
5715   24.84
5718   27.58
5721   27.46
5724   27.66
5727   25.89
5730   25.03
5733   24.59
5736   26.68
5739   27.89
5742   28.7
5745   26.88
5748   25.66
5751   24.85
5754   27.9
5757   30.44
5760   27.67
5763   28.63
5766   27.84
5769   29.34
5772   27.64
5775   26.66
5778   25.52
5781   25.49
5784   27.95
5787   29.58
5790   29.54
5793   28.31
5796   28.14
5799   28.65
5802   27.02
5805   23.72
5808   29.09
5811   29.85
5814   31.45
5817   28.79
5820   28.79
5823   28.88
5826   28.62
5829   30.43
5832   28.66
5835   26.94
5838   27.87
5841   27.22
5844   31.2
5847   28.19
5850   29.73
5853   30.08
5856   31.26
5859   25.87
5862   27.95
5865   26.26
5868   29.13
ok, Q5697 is 1.03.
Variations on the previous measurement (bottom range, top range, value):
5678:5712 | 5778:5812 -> 1.01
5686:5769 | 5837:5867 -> 1.04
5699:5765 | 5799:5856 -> 1.07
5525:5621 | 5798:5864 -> 1.02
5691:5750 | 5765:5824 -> 1.03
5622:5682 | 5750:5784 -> 1.06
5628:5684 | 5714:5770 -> 1.04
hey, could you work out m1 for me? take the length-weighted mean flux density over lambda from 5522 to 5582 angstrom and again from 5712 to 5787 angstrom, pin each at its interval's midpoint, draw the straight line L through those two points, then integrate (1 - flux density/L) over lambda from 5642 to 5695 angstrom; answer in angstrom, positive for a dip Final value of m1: 2.9 angstrom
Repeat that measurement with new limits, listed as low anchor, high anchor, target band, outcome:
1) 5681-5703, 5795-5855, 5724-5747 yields 1.41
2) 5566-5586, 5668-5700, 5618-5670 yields 3.19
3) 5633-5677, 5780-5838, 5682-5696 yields -1.21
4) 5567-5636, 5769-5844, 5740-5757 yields 0.50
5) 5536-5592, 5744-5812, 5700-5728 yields 1.08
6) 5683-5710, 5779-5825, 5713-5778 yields 2.05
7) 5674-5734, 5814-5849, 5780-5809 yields 0.53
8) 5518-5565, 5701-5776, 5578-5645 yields 2.66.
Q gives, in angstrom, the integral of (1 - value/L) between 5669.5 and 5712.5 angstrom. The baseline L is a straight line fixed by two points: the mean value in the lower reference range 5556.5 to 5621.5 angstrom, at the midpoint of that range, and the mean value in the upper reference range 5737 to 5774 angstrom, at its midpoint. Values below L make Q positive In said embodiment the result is 1.0 angstrom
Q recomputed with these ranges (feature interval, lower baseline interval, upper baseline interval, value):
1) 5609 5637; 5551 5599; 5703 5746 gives 1.37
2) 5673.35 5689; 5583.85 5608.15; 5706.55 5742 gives 0.92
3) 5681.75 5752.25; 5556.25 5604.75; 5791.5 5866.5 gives 3.45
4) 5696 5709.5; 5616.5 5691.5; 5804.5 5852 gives 0.08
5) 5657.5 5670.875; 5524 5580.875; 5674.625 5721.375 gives 0.14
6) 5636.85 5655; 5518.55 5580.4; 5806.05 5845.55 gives 2.52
